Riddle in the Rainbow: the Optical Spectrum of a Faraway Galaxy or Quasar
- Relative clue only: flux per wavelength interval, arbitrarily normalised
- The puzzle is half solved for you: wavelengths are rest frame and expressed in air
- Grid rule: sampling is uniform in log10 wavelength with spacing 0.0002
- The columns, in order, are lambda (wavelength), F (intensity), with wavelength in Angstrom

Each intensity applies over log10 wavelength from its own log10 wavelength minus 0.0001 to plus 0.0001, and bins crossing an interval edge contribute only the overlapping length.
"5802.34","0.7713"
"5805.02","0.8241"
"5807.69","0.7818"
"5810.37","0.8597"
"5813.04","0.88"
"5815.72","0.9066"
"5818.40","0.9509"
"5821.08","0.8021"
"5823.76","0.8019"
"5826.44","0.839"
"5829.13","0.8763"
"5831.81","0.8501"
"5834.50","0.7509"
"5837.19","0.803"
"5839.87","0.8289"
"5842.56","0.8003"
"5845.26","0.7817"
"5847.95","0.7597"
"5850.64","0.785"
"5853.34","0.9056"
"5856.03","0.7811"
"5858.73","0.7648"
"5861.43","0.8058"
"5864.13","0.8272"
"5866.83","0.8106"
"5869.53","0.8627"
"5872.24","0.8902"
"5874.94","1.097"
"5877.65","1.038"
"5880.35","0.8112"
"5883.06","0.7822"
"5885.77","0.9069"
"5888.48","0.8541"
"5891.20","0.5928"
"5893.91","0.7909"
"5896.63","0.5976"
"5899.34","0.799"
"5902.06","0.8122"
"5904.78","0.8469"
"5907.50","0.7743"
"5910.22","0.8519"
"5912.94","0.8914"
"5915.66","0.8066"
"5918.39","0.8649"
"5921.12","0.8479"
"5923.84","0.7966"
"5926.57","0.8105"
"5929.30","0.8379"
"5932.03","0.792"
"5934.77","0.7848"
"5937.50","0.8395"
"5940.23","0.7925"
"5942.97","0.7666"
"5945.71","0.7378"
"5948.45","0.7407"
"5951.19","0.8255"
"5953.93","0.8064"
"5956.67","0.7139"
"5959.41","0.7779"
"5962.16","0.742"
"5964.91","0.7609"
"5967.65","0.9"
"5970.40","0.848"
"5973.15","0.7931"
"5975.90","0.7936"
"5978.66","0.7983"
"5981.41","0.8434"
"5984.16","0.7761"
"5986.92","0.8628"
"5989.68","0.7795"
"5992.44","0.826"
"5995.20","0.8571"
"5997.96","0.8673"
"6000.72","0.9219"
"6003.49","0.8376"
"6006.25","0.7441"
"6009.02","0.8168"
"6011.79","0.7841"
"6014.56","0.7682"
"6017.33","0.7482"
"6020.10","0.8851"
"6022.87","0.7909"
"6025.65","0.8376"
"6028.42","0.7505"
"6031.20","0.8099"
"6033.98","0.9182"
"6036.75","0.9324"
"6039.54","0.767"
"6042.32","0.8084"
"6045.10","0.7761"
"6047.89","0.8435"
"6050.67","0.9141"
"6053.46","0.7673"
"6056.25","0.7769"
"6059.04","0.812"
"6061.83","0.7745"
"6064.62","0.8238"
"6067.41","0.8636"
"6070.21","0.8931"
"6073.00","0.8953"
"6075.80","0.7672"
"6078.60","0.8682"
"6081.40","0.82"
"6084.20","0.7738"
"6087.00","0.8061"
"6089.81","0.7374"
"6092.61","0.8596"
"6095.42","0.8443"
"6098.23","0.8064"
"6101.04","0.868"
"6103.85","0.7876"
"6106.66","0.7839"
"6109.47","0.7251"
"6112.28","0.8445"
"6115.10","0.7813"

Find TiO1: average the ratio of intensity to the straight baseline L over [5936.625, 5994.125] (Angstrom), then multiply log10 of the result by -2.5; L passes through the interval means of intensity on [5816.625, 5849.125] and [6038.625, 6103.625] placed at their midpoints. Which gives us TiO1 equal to 0.03 mag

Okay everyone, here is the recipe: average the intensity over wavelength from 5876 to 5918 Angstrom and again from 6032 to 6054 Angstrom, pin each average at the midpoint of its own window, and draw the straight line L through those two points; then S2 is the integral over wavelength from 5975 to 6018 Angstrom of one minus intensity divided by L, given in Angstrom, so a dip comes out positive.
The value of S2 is 0.9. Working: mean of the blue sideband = 0.814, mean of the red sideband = 0.843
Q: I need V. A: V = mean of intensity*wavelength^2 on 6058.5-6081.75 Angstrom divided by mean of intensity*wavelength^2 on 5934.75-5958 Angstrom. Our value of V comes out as 1.1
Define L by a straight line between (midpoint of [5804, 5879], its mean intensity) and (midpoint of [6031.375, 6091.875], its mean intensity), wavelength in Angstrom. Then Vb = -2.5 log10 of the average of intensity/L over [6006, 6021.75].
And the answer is 0.05 mag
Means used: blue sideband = 0.845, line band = 0.794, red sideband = 0.826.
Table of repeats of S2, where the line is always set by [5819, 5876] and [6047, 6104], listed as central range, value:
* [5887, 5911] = 1.8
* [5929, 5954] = 1.1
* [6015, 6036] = 0.1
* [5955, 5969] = 0.8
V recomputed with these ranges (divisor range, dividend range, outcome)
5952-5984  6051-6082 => 1.07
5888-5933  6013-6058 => 1.07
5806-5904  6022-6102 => 1.07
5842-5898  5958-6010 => 1.04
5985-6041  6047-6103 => 1.02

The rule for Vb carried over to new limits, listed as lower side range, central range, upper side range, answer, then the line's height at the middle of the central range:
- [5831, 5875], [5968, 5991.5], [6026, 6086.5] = 0.012 mag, 0.825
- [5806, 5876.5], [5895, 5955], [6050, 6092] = 0.041 mag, 0.832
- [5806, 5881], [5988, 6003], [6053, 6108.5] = -0.030 mag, 0.827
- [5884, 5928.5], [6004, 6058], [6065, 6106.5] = 0.008 mag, 0.819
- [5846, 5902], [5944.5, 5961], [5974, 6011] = 0.077 mag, 0.823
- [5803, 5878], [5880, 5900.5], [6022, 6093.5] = 0.100 mag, 0.837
